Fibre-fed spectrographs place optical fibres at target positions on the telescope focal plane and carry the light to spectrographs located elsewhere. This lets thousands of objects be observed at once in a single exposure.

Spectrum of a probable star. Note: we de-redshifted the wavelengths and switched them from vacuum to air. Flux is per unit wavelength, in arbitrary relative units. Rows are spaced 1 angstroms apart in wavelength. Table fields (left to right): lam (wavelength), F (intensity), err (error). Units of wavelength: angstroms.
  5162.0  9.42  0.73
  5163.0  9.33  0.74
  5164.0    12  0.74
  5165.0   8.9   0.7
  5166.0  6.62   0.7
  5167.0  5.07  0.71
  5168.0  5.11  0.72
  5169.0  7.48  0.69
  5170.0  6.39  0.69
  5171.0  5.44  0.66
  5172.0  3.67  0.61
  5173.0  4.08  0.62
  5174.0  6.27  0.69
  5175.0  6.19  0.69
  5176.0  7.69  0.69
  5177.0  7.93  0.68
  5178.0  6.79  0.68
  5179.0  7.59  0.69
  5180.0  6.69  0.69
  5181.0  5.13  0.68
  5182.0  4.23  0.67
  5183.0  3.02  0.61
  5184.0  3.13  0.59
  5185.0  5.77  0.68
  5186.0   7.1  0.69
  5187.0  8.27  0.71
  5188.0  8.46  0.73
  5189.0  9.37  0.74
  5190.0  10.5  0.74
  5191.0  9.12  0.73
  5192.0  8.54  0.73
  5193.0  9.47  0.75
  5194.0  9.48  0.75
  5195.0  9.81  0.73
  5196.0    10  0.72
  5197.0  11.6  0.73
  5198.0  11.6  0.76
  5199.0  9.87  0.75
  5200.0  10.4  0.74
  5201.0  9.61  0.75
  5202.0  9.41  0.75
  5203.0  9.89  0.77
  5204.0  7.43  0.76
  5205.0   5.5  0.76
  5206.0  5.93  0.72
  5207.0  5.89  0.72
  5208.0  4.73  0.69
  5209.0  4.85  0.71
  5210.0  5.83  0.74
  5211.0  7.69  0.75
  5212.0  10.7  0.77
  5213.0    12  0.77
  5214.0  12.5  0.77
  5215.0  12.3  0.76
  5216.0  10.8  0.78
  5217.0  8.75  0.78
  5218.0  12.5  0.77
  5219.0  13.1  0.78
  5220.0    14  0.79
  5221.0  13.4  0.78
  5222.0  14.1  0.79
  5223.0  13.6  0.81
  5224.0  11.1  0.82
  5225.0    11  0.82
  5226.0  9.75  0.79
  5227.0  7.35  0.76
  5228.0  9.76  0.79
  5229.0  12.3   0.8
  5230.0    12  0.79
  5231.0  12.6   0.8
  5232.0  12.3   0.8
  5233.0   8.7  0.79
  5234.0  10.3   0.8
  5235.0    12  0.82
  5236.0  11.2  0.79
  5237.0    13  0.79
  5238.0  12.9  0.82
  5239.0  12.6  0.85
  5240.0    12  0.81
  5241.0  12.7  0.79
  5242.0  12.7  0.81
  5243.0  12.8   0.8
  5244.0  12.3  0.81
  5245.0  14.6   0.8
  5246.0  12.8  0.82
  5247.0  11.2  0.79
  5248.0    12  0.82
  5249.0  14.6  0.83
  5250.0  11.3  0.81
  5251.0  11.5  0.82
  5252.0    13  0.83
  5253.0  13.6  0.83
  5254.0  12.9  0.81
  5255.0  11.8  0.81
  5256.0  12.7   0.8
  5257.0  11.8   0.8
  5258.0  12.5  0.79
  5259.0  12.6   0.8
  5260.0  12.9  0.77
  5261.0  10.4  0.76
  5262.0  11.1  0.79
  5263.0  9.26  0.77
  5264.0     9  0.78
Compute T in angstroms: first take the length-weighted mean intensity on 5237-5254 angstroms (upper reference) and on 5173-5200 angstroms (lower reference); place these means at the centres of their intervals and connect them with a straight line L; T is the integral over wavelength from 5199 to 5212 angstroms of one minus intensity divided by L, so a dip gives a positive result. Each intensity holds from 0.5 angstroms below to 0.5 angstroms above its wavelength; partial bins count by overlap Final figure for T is 2.5 angstroms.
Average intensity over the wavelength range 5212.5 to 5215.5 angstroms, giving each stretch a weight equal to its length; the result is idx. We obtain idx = 12.3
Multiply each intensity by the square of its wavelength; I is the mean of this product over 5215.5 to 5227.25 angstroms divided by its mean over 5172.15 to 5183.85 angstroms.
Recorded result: 2.05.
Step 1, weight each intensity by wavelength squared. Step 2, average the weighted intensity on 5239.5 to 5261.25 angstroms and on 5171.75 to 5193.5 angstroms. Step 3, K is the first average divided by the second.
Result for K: 1.88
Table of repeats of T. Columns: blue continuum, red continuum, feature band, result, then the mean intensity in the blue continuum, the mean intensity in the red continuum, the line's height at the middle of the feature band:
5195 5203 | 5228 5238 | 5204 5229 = 2.54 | 10.3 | 11.6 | 11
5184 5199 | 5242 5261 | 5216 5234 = -0.84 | 9.04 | 12.5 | 11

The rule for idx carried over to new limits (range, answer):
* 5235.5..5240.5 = 12.3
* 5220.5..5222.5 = 13.8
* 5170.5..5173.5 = 4.4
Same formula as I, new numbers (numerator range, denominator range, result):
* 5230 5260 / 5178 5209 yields 1.60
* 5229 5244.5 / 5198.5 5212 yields 1.60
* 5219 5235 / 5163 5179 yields 1.75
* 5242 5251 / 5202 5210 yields 1.98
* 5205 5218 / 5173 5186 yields 1.48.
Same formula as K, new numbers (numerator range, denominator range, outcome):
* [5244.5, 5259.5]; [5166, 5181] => 2.11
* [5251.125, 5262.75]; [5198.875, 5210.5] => 1.69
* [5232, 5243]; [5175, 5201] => 1.50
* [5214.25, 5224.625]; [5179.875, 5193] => 1.79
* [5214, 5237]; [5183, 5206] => 1.35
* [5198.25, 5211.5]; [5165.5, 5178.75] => 1.25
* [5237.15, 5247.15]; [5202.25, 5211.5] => 1.99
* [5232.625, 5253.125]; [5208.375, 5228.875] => 1.15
